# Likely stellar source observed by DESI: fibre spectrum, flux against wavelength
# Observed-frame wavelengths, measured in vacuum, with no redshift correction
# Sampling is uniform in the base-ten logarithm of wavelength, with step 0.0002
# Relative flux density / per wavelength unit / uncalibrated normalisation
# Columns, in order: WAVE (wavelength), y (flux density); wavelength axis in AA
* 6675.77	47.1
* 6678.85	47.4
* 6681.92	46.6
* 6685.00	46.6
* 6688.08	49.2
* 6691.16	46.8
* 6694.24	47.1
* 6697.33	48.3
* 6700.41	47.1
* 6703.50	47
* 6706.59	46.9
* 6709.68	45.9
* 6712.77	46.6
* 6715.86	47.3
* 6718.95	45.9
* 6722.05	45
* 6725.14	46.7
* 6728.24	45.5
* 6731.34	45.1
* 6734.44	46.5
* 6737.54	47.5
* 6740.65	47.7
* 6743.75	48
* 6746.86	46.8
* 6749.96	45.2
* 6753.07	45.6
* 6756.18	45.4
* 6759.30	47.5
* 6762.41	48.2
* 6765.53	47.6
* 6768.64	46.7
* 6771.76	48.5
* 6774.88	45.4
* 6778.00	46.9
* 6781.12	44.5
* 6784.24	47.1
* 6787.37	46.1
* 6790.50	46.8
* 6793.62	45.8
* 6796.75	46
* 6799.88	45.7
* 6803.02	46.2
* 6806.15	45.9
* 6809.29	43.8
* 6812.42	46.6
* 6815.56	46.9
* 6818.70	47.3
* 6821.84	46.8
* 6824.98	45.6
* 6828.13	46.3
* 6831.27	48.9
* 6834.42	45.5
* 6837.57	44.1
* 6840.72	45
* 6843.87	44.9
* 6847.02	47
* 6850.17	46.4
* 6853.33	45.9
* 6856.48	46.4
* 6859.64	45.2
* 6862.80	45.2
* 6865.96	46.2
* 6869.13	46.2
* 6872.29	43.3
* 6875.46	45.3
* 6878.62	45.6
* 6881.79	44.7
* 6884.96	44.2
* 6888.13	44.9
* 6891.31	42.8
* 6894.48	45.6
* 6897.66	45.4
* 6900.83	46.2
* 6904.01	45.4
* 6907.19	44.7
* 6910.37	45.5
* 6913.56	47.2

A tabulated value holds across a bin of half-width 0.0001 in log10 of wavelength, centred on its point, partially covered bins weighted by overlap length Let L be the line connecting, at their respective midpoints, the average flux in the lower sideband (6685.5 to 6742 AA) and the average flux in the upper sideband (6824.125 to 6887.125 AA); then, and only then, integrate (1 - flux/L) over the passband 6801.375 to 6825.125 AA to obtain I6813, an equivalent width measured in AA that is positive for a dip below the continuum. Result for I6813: -0.1 AA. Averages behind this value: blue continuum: 46.8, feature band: 46.2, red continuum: 45.6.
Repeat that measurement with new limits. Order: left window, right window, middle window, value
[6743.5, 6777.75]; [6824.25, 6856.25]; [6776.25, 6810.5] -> 0.40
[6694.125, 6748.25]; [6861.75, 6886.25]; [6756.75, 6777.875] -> -0.45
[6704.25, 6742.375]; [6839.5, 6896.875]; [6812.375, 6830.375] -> -0.41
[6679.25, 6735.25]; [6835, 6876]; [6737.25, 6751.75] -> -0.18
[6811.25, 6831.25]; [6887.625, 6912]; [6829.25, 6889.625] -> 0.54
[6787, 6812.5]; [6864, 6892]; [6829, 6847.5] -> -0.20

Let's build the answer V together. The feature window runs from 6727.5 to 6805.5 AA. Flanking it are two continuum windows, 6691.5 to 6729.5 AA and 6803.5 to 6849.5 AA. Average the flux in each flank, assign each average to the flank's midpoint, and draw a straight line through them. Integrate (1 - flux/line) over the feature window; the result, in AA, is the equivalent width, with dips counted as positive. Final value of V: -0.2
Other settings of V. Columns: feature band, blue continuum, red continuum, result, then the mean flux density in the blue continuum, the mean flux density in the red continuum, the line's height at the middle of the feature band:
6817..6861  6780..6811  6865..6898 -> -0.7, 45.8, 44.9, 45.3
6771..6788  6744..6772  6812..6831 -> 0.2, 46.8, 46.7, 46.8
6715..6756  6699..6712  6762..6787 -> 0.4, 46.7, 46.8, 46.7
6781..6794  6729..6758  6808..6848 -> 0.0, 46.4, 46.1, 46.2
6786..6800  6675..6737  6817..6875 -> 0.0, 46.7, 45.9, 46.2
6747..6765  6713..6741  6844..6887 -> -0.1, 46.3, 45.5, 46.1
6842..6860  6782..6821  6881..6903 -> -0.2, 46.2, 44.8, 45.4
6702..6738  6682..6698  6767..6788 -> 0.6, 47.5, 46.5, 47.1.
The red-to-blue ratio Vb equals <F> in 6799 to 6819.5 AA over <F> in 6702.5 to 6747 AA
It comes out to 0.99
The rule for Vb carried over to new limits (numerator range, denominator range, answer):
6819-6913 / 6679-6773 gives 0.97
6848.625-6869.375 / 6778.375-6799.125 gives 1.00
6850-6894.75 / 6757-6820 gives 0.97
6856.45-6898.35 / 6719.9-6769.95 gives 0.97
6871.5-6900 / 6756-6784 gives 0.96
